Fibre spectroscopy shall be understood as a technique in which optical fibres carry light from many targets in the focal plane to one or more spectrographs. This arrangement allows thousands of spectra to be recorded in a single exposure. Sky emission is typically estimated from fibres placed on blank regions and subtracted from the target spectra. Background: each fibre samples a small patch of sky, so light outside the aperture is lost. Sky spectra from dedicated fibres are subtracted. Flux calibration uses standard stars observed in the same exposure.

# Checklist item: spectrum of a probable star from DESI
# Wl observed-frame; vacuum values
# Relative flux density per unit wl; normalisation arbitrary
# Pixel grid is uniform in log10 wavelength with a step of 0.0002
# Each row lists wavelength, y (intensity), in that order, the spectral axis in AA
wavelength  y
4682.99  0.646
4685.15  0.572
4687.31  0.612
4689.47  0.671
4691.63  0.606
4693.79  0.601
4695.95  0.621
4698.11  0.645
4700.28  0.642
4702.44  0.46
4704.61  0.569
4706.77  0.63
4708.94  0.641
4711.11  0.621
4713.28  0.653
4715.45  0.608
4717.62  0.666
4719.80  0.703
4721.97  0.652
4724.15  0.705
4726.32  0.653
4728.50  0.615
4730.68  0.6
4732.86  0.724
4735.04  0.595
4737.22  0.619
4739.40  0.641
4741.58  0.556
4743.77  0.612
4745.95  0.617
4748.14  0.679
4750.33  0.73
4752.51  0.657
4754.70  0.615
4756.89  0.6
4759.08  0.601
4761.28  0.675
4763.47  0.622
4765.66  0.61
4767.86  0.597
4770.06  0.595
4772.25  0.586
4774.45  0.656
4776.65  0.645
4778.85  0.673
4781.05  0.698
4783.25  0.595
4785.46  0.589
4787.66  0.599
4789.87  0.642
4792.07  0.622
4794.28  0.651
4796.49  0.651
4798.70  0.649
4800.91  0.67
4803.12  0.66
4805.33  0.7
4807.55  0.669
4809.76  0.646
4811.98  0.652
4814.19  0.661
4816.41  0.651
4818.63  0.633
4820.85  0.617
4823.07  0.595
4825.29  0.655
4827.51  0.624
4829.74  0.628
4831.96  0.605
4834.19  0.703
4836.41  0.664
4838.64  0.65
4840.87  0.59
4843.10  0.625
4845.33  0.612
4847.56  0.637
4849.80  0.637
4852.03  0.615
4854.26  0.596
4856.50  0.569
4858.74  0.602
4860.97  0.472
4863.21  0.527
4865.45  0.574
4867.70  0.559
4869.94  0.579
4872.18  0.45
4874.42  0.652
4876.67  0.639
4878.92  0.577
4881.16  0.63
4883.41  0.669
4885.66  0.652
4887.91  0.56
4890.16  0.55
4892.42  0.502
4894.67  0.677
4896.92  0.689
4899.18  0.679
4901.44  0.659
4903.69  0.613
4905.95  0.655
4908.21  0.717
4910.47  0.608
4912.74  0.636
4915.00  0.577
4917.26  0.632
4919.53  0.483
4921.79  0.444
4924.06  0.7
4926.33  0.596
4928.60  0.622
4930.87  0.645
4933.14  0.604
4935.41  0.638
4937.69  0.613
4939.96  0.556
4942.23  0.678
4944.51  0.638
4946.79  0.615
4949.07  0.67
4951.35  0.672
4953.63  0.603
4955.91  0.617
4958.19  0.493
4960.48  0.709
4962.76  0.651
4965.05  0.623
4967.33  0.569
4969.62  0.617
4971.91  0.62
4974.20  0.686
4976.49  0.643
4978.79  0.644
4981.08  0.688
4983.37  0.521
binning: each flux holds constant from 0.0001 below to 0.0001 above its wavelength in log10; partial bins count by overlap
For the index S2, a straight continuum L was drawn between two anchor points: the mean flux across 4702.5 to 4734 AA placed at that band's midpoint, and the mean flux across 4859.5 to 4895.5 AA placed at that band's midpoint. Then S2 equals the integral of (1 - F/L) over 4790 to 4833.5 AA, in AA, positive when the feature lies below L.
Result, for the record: -2.9 AA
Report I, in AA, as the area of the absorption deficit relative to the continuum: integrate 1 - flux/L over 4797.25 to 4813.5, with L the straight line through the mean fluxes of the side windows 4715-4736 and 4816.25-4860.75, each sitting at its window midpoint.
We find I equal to -0.8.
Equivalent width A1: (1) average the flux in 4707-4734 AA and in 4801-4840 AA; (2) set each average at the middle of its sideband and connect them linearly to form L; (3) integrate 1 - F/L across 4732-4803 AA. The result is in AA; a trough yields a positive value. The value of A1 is 1.83 AA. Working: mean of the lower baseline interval 0.652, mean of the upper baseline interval 0.648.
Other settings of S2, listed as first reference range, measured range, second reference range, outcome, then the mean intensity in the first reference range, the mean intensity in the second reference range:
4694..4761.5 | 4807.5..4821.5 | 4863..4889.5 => -0.89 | 0.631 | 0.59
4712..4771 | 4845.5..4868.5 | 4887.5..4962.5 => 1.64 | 0.637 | 0.618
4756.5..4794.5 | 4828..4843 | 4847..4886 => -0.92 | 0.625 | 0.589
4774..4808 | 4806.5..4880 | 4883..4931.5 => 2.60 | 0.647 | 0.615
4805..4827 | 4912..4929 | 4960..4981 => 1.55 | 0.645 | 0.641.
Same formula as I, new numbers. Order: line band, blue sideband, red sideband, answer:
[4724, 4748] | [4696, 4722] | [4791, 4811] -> 0.1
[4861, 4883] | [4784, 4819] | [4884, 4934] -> 1.8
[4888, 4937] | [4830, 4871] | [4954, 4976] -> -0.2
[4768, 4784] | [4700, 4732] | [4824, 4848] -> -0.1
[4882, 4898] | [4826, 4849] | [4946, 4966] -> 0.4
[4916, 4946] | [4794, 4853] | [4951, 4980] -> 1.2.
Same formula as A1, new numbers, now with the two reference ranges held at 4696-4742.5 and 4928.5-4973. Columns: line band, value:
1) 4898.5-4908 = -0.5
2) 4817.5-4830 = 0.0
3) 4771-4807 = -0.9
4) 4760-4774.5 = 0.2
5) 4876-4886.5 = -0.1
